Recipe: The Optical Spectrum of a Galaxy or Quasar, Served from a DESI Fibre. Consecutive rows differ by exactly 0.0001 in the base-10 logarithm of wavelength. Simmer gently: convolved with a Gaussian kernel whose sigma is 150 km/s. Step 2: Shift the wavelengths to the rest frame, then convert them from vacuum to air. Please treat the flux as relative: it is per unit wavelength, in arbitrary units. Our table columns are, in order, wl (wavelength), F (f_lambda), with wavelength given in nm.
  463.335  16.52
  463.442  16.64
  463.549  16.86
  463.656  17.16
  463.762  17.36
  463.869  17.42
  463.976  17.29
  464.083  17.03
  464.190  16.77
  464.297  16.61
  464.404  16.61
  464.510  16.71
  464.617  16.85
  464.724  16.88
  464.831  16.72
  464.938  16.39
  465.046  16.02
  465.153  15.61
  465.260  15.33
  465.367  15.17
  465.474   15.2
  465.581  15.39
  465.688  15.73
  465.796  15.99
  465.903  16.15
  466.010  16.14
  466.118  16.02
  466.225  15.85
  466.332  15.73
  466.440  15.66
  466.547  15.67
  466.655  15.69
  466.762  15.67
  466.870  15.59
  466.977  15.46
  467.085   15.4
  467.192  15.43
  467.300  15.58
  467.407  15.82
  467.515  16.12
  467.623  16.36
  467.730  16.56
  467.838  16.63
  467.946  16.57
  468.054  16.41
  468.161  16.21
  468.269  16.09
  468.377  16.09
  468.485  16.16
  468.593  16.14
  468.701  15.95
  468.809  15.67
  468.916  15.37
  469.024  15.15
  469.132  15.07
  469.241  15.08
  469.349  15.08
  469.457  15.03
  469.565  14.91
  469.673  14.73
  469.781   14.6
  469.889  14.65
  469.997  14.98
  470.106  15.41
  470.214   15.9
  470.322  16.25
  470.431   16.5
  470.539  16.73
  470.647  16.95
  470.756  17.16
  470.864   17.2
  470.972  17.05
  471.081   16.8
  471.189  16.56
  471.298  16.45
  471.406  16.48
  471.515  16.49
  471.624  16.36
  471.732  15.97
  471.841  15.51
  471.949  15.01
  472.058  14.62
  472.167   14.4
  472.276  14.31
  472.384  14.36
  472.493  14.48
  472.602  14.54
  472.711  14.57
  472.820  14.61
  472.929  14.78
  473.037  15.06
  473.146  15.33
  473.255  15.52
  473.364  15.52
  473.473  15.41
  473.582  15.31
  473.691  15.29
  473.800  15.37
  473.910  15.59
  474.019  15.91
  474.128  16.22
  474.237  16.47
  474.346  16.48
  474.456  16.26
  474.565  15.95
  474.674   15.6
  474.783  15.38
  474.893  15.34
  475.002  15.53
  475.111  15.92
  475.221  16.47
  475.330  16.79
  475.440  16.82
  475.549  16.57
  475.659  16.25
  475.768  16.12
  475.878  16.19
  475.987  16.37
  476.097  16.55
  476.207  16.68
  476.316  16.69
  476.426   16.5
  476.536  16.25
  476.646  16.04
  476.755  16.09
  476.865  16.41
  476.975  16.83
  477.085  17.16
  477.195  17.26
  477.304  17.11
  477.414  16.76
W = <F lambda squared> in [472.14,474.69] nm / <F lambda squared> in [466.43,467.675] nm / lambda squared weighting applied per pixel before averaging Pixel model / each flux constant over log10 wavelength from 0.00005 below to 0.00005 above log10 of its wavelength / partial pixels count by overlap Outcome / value 1.0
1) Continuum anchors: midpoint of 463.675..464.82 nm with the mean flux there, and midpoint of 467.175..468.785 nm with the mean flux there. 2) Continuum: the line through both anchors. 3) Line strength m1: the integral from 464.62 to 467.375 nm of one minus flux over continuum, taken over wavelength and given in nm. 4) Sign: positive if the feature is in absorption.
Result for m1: 0.13 nm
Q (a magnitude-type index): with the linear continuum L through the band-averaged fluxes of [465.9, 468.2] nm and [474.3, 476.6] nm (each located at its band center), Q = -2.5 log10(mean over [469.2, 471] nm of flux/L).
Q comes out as 0.02 mag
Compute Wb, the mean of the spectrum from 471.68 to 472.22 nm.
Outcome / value 15.1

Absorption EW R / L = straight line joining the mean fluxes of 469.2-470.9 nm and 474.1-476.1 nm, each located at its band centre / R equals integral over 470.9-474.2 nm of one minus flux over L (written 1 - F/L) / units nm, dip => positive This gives 0.09 nm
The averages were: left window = 15.7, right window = 16.2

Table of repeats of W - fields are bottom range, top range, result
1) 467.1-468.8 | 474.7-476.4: 1.04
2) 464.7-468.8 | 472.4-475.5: 1.01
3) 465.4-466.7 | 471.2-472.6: 1.00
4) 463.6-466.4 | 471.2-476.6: 1.00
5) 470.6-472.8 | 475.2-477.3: 1.07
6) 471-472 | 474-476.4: 1.02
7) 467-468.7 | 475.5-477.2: 1.06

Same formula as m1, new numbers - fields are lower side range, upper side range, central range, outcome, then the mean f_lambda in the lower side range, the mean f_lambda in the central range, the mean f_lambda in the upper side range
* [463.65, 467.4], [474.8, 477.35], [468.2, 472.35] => 0.13 nm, 16.1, 15.8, 16.4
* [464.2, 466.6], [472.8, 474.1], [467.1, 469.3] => -0.02 nm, 16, 15.9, 15.3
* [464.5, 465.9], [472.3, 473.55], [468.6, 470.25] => 0.02 nm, 16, 15.2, 14.9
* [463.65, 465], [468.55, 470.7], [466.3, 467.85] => 0.04 nm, 16.9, 15.8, 15.5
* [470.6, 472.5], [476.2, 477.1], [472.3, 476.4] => 0.13 nm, 15.9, 15.7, 16.5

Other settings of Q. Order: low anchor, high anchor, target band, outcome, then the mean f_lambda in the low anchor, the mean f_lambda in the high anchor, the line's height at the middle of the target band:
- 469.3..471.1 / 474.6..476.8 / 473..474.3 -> 0.033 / 15.9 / 16.2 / 16.1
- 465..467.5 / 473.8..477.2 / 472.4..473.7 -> 0.076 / 15.7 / 16.2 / 16.1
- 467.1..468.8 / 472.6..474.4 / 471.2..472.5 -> 0.014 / 16.1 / 15.4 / 15.6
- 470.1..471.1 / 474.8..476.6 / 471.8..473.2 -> 0.124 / 16.6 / 16.3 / 16.5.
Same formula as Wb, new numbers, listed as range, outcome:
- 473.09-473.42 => 15.4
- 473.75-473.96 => 15.4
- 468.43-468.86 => 16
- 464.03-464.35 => 16.8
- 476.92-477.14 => 17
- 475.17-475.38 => 16.7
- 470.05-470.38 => 15.8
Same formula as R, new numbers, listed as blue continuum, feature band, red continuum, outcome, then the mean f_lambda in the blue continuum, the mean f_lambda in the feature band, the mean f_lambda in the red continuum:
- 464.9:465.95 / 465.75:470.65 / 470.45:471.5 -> 0.15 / 15.7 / 15.8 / 16.8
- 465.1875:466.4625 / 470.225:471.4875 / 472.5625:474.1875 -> -0.11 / 15.7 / 16.7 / 15.3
